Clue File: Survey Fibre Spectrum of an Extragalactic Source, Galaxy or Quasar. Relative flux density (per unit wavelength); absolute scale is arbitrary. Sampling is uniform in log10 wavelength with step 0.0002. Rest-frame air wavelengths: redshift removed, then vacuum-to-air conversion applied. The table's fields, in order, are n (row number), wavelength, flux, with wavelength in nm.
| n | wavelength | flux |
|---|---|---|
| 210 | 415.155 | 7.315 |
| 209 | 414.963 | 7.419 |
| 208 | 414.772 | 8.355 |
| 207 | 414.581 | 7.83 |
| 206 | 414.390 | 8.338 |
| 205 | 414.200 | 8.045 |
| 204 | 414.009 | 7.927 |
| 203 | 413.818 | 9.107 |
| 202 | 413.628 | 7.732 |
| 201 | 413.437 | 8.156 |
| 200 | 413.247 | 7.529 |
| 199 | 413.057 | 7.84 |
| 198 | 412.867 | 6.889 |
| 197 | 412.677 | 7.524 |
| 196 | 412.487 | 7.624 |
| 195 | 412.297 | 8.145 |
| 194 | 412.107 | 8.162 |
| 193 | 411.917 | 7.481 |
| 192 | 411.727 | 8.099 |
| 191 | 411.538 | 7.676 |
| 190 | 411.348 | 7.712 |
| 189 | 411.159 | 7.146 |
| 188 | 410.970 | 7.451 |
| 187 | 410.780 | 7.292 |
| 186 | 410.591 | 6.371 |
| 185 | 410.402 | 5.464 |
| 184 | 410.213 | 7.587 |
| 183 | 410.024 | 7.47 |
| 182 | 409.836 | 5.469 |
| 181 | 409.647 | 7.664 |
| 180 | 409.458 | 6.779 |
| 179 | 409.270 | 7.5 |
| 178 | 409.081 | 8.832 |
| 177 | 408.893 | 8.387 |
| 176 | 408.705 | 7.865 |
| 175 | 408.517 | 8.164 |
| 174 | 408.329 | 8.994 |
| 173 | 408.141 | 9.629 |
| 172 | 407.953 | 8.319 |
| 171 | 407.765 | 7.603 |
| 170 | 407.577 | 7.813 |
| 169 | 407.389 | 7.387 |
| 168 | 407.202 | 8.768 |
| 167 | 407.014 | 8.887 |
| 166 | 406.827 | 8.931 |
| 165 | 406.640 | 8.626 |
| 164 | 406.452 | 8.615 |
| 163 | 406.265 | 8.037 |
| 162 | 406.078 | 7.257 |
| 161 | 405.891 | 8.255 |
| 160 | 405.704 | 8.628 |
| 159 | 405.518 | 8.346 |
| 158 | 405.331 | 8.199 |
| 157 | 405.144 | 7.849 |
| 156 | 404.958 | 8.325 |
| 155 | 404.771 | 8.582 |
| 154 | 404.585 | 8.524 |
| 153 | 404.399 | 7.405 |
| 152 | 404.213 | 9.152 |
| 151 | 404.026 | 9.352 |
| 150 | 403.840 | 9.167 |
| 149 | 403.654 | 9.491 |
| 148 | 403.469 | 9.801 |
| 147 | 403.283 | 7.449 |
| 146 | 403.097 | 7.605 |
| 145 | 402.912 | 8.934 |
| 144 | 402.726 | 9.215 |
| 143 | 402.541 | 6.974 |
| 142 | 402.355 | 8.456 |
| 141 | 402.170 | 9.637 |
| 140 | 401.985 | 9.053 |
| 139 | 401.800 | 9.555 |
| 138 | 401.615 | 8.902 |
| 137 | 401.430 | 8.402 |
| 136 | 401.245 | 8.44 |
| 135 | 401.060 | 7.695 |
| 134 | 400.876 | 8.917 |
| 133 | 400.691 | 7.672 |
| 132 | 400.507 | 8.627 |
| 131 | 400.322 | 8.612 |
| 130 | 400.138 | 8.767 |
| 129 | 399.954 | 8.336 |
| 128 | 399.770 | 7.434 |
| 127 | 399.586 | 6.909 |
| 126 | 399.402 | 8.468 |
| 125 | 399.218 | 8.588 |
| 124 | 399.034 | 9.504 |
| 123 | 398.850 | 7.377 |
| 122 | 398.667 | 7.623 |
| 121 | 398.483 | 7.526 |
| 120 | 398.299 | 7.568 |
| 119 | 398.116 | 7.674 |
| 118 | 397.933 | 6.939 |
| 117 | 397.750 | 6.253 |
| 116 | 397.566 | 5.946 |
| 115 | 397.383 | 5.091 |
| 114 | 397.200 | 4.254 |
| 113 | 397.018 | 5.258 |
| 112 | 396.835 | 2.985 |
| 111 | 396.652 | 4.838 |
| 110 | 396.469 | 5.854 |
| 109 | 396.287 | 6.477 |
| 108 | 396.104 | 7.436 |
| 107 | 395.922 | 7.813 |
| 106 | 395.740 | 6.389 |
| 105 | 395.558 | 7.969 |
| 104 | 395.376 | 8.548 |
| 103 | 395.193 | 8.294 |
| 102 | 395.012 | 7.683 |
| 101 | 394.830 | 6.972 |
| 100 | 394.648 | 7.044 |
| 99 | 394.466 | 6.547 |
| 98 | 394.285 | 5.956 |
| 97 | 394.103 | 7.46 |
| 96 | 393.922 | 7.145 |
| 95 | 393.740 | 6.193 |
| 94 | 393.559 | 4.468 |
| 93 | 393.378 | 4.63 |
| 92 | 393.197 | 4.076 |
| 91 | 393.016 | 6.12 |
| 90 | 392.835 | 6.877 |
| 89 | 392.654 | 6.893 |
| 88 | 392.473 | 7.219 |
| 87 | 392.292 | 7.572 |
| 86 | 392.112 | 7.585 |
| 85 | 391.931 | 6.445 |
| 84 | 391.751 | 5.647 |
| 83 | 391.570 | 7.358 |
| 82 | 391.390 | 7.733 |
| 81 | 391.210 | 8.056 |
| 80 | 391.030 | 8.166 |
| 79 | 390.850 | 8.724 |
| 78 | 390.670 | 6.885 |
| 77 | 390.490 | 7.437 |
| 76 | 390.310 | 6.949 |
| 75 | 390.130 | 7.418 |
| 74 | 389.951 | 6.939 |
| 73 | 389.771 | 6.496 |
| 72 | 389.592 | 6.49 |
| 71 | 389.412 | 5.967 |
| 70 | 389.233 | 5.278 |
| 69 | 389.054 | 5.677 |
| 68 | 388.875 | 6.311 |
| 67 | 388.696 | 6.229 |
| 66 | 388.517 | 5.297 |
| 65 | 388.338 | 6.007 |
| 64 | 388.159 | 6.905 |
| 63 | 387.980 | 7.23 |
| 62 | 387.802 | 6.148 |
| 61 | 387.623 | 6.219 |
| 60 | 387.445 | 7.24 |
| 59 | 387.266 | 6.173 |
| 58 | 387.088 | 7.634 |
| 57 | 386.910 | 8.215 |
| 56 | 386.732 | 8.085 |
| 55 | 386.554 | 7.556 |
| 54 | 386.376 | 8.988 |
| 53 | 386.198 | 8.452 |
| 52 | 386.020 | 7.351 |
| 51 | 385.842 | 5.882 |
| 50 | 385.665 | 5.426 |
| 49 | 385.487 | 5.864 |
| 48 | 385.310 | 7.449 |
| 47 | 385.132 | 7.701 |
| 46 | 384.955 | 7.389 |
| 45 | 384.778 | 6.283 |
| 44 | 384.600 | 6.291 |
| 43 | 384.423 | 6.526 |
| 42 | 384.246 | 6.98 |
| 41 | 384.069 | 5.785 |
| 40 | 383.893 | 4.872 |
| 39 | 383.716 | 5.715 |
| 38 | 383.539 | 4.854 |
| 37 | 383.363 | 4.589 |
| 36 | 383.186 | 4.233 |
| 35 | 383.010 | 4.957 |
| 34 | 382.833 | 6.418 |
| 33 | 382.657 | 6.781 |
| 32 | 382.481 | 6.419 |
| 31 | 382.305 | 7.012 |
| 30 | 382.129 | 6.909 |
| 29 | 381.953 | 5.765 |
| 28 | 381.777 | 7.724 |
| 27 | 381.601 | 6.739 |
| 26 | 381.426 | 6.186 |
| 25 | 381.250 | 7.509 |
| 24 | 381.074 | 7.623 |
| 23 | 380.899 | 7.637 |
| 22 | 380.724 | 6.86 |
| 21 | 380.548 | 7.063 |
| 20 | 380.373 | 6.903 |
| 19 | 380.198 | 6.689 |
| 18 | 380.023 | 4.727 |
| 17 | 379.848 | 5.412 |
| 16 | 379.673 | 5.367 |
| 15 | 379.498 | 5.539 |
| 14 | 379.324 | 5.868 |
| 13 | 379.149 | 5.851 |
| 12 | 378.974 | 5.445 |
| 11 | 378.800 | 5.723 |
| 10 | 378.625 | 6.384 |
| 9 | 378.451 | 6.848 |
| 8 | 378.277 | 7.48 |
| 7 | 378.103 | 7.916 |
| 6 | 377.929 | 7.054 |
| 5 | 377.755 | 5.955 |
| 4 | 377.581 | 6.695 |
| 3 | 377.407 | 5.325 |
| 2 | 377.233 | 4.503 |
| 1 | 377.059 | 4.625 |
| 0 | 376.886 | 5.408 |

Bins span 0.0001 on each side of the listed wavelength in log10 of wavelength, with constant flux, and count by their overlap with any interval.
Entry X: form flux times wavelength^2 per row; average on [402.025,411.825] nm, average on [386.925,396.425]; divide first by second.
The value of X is 1.3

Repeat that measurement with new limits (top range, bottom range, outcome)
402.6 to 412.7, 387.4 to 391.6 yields 1.30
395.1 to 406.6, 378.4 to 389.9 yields 1.33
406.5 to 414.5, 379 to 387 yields 1.38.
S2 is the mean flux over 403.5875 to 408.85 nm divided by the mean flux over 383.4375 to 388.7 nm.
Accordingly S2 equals 1.3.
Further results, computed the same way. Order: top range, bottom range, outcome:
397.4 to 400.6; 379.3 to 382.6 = 1.18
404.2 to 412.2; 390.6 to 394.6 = 1.18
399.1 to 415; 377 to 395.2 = 1.24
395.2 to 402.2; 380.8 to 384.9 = 1.19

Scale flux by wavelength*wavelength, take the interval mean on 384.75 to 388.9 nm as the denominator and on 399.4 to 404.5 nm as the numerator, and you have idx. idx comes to 1.33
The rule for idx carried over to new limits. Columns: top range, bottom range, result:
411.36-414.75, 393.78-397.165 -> 1.30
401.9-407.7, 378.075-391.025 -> 1.43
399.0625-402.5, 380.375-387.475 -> 1.38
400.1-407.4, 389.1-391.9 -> 1.30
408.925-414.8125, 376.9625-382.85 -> 1.40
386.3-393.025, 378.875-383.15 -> 1.14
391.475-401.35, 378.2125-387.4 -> 1.15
